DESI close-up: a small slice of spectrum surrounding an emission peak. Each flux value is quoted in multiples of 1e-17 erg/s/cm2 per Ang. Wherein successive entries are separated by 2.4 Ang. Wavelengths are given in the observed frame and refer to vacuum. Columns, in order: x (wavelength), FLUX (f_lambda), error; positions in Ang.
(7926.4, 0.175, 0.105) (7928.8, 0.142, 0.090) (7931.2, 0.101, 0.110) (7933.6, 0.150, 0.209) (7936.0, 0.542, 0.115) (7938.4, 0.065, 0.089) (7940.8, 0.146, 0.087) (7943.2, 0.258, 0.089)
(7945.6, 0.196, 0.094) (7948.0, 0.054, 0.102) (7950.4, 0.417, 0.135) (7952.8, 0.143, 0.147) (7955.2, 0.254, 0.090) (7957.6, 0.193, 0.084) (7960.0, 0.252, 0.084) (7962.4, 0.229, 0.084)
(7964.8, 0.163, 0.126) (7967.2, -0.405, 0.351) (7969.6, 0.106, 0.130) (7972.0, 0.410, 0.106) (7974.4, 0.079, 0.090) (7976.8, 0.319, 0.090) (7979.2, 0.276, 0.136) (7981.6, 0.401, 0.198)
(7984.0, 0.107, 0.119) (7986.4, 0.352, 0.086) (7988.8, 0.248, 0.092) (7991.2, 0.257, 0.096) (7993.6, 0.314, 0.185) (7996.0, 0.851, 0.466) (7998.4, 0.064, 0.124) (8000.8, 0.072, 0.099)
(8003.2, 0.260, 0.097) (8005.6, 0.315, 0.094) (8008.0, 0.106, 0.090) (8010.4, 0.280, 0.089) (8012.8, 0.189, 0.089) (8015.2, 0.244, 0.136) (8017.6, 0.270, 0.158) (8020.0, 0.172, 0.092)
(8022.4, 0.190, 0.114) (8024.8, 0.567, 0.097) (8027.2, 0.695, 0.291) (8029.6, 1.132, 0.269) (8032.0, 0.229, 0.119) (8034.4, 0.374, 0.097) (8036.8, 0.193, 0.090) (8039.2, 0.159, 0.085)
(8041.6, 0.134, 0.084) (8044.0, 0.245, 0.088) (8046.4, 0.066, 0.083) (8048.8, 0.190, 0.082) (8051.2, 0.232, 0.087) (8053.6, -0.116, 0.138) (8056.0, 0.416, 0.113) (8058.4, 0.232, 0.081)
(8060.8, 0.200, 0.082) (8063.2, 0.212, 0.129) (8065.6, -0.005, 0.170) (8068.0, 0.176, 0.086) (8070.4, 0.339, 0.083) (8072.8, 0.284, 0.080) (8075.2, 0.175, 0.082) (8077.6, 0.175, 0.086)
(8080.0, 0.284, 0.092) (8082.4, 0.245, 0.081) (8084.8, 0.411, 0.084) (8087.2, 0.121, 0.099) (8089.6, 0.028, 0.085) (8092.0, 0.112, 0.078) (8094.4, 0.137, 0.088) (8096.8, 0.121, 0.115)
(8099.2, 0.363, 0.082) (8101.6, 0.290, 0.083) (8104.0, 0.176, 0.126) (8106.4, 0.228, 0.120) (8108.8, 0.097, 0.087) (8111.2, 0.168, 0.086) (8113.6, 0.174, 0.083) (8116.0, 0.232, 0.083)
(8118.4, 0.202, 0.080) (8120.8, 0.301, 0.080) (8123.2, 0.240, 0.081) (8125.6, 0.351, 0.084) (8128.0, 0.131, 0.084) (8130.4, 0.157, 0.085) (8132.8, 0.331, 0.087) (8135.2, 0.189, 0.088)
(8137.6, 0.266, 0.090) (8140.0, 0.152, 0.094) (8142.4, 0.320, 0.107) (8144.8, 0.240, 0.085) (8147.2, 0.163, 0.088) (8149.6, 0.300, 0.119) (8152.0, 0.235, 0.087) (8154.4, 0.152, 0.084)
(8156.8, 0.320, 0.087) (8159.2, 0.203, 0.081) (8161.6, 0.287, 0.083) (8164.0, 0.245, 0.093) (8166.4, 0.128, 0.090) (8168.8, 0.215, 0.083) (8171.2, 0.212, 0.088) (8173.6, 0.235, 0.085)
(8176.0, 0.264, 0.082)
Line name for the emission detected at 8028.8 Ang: H-gamma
